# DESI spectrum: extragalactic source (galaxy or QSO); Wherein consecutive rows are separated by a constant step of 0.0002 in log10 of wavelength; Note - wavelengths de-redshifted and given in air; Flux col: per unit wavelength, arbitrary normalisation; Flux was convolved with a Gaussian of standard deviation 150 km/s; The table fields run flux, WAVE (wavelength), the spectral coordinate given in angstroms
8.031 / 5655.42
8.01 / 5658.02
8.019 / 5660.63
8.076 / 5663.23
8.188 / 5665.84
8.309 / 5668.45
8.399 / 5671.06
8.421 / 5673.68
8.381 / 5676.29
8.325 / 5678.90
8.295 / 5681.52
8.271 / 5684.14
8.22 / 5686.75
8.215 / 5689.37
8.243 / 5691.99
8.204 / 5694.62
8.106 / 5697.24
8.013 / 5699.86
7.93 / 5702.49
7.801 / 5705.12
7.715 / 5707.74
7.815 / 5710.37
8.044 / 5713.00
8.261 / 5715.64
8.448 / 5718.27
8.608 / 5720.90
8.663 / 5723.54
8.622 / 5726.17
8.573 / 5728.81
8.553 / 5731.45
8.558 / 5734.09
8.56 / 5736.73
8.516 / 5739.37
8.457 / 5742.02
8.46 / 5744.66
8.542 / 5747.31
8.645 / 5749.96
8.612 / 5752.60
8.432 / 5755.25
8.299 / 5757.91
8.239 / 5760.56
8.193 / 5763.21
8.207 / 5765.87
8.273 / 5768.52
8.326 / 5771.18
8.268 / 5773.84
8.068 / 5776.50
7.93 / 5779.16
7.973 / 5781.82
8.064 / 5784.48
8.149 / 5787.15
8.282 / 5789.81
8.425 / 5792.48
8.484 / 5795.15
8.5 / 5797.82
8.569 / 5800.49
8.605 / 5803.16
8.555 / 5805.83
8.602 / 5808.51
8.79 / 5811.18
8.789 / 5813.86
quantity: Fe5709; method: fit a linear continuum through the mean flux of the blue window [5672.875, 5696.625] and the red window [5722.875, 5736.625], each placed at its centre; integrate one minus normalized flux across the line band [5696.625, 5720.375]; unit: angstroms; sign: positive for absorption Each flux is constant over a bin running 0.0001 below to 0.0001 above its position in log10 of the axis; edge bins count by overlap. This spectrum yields 1.2 angstroms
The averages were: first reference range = 8.28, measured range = 8.03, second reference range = 8.59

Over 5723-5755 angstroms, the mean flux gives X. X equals 8.56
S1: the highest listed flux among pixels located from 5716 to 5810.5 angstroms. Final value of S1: 8.663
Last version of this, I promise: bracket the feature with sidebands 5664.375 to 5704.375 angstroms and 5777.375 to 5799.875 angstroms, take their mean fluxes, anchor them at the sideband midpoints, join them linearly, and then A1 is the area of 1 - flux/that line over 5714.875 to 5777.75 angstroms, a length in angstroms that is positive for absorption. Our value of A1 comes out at -1.6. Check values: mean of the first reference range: 8.23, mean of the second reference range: 8.23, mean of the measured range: 8.43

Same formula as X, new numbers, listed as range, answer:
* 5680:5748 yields 8.29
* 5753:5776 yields 8.28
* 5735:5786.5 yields 8.32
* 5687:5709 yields 8.04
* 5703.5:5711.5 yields 7.79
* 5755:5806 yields 8.28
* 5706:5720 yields 8.07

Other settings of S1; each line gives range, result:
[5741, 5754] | 8.645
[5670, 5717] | 8.421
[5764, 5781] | 8.326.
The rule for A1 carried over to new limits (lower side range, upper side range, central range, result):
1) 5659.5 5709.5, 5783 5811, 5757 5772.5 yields 0.19 angstroms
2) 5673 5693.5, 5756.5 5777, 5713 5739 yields -0.78 angstroms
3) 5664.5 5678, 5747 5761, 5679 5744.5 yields 0.93 angstroms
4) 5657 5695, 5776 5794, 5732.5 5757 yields -1.06 angstroms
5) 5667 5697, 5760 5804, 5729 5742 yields -0.41 angstroms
